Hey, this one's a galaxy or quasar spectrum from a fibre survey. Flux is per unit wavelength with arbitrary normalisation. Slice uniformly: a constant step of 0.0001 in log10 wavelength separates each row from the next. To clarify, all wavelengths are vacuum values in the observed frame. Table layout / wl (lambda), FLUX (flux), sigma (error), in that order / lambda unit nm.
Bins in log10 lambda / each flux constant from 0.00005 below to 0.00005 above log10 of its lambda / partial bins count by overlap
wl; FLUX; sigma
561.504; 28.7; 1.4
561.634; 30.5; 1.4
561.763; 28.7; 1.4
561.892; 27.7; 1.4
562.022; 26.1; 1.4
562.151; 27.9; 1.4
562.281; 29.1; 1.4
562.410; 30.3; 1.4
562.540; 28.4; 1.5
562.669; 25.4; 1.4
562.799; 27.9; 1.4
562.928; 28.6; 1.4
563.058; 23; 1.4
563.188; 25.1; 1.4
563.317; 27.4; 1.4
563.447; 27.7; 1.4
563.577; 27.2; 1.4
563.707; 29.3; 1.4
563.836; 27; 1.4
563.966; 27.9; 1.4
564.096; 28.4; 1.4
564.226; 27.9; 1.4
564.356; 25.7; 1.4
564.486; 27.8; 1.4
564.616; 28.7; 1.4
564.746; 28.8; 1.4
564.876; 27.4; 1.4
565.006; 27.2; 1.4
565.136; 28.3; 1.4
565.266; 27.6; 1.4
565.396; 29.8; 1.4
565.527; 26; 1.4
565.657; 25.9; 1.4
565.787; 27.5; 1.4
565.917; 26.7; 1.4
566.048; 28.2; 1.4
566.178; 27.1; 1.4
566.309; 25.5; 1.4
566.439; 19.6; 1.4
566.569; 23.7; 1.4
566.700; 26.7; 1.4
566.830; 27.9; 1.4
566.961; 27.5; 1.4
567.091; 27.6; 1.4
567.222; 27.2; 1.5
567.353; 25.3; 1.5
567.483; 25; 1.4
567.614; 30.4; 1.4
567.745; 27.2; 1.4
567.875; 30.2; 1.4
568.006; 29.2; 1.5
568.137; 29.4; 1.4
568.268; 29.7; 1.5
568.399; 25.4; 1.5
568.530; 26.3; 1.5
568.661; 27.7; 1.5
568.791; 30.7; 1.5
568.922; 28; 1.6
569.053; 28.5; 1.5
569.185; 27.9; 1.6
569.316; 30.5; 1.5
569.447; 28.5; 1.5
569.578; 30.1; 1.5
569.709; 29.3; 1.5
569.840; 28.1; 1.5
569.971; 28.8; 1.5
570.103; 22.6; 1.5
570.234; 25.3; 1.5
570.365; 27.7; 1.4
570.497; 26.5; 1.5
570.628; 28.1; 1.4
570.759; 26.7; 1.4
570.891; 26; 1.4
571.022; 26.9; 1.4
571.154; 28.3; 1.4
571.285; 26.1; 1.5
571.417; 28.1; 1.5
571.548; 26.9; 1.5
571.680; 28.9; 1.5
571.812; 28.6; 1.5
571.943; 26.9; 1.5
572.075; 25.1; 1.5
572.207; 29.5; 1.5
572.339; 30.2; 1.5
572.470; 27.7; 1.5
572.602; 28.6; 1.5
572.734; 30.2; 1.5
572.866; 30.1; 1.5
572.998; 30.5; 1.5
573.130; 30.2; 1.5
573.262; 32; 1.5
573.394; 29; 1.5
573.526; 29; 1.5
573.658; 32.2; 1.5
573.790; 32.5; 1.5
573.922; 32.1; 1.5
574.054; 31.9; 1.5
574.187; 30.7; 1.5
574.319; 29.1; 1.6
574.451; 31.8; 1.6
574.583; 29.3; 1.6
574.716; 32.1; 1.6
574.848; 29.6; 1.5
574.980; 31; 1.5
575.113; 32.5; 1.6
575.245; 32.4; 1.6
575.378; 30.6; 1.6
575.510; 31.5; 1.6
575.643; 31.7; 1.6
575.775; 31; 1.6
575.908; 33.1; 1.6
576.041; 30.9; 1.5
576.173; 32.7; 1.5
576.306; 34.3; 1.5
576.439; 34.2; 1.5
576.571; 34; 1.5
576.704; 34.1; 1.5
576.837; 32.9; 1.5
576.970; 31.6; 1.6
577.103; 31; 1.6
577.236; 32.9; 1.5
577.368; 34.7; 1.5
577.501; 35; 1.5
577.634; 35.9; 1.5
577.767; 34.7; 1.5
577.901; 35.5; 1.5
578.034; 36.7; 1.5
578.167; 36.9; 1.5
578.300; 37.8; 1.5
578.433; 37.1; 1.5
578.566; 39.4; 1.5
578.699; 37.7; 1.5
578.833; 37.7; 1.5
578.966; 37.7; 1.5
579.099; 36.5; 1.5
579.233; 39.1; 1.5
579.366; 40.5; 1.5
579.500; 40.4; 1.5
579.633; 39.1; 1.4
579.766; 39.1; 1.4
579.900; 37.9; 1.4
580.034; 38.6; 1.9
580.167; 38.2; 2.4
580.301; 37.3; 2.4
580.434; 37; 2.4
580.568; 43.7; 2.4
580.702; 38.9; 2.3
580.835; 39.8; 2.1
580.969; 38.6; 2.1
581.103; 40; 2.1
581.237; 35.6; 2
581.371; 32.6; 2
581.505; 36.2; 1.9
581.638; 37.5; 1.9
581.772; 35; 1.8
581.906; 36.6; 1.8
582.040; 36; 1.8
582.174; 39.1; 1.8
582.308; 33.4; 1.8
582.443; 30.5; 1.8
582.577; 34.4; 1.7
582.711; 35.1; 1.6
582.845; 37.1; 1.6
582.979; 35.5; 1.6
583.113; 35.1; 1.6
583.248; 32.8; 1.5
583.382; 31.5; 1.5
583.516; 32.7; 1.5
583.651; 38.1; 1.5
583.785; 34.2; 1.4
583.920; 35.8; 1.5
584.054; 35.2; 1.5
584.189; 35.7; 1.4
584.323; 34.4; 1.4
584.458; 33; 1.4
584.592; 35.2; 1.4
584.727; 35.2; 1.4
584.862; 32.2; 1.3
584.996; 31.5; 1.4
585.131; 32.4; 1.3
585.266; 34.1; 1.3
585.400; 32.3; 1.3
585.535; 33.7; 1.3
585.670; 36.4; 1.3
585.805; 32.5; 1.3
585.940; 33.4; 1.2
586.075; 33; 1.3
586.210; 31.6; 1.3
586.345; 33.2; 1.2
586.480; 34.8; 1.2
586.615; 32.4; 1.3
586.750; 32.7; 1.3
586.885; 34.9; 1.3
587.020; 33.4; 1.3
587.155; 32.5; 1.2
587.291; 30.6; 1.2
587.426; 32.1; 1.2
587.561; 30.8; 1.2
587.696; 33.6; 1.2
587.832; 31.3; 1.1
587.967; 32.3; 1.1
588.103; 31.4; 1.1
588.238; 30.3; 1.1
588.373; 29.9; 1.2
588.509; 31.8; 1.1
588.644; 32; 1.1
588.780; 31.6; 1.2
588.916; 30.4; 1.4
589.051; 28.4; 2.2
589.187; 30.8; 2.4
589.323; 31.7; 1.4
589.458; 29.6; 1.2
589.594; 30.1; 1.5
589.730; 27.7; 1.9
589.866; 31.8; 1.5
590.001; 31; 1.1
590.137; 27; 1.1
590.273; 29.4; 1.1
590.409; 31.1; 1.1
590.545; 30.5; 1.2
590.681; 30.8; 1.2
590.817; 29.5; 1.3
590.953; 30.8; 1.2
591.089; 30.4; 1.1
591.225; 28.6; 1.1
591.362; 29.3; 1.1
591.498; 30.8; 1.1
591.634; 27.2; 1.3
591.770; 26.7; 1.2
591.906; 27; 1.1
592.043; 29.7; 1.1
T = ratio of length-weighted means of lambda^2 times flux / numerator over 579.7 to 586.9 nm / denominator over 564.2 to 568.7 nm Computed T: 1.37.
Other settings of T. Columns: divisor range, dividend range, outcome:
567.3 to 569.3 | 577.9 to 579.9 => 1.41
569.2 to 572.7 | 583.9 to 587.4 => 1.27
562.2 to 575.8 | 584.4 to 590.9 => 1.20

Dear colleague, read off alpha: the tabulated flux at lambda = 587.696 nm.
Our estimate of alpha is 33.6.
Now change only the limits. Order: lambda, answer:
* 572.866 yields 30.1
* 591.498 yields 30.8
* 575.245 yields 32.4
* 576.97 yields 31.6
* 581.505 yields 36.2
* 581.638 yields 37.5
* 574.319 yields 29.1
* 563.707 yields 29.3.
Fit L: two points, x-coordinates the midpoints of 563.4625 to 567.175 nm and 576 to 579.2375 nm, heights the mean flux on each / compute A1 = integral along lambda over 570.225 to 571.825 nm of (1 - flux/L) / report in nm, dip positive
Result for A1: 0.187 nm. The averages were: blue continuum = 27.1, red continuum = 35.2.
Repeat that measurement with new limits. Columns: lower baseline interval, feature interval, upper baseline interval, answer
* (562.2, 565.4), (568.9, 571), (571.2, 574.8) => 0.09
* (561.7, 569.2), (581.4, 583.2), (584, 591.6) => -0.27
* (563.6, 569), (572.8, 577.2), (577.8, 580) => 0.40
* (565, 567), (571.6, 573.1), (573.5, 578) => 0.08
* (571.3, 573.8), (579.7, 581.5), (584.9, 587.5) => -0.39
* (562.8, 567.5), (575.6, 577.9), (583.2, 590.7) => -0.27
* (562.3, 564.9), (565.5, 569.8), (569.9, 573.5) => 0.04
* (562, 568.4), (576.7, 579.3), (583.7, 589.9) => -0.46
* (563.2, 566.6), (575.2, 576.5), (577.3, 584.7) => 0.05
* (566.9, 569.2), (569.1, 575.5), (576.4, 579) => 0.43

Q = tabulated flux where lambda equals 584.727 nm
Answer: 35.2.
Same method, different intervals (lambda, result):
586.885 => 34.9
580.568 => 43.7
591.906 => 27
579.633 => 39.1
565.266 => 27.6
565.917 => 26.7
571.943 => 26.9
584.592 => 35.2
